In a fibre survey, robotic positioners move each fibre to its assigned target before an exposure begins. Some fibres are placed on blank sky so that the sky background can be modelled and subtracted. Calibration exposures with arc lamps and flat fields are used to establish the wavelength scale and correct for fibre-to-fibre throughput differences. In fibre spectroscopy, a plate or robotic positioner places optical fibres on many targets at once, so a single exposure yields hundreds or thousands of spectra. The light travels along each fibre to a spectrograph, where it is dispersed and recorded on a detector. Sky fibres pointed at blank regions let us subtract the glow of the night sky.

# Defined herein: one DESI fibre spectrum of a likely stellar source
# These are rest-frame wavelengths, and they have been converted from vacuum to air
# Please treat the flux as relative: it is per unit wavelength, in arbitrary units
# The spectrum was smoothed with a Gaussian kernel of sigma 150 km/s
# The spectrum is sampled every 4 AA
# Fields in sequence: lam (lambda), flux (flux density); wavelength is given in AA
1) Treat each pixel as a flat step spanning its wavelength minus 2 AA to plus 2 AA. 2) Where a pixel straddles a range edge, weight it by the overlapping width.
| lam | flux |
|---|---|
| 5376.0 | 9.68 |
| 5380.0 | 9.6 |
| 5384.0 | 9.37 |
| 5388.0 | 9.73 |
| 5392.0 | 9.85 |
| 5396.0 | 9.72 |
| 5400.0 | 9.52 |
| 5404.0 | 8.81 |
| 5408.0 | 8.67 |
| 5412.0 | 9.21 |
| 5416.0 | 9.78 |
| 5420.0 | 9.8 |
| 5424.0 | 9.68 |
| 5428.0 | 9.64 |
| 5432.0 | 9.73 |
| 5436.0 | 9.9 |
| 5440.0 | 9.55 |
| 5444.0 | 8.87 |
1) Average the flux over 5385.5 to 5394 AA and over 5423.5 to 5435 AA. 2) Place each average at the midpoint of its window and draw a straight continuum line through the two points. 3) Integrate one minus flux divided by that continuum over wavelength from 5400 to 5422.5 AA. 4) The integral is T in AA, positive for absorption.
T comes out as 1.0 AA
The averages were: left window 9.77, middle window 9.29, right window 9.7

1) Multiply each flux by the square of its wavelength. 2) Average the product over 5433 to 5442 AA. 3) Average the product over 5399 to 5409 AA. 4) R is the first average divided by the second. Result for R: 1.1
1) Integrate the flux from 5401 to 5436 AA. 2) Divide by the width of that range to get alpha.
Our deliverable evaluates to 9.45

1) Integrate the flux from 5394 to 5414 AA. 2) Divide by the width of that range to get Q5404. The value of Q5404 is 9.19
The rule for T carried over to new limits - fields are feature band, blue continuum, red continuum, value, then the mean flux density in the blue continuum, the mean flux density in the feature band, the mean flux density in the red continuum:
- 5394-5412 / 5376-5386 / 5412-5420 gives 0.8 AA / 9.52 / 9.18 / 9.64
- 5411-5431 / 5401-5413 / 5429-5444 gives -0.9 AA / 8.92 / 9.65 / 9.61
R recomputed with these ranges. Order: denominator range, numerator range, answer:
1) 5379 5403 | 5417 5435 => 1.03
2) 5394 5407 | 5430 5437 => 1.07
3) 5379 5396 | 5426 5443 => 1.02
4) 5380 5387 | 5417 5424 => 1.04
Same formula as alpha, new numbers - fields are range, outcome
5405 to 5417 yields 9.14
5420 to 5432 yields 9.7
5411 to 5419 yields 9.57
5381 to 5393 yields 9.63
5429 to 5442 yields 9.72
